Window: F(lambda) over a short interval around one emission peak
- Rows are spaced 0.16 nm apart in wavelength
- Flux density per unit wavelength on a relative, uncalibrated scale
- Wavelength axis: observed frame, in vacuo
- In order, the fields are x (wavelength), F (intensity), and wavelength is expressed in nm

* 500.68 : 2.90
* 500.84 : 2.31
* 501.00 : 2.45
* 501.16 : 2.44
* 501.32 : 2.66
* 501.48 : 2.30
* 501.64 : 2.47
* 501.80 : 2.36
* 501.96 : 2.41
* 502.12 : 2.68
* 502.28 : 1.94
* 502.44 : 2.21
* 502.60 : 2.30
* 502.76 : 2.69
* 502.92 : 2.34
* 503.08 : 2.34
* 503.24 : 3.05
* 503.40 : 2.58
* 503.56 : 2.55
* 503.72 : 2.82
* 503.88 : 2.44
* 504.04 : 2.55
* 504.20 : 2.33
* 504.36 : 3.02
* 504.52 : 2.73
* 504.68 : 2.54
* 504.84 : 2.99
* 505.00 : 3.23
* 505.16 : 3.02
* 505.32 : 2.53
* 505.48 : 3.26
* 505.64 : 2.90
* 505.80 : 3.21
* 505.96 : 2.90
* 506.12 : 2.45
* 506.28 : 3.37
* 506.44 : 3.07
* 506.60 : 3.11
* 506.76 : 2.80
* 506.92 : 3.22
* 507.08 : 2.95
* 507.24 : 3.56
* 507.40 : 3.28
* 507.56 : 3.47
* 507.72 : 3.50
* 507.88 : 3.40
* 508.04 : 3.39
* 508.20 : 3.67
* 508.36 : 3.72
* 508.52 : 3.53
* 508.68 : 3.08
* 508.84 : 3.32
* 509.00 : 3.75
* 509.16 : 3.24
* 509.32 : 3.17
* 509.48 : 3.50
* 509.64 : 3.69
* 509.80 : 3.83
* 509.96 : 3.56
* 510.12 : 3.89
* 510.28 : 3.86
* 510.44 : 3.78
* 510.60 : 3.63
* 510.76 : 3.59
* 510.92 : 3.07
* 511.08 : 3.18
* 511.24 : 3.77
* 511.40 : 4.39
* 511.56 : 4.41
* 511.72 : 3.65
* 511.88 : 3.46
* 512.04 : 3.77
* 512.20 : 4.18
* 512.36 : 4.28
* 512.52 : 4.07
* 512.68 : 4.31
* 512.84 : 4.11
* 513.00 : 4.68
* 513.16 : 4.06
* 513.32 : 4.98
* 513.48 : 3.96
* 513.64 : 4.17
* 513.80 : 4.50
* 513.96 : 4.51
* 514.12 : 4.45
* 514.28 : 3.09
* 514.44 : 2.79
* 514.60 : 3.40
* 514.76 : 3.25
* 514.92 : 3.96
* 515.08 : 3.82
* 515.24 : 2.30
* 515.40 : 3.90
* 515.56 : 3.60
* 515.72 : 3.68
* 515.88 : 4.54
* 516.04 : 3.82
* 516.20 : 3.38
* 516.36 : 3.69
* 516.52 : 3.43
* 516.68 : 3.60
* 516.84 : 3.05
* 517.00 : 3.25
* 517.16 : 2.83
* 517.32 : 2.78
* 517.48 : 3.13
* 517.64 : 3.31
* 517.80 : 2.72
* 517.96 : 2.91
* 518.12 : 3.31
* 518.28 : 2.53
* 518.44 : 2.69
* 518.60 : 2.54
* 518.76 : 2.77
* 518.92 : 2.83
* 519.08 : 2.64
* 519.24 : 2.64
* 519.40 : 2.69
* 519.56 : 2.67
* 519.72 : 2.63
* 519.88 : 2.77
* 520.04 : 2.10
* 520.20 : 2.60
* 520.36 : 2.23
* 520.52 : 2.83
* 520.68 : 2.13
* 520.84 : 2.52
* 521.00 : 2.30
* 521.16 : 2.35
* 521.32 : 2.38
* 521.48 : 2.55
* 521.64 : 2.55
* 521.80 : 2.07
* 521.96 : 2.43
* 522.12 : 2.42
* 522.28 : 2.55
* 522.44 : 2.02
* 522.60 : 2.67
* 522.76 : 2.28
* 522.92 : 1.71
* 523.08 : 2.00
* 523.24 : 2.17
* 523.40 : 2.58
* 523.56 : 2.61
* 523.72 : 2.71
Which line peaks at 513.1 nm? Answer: C IV 1549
